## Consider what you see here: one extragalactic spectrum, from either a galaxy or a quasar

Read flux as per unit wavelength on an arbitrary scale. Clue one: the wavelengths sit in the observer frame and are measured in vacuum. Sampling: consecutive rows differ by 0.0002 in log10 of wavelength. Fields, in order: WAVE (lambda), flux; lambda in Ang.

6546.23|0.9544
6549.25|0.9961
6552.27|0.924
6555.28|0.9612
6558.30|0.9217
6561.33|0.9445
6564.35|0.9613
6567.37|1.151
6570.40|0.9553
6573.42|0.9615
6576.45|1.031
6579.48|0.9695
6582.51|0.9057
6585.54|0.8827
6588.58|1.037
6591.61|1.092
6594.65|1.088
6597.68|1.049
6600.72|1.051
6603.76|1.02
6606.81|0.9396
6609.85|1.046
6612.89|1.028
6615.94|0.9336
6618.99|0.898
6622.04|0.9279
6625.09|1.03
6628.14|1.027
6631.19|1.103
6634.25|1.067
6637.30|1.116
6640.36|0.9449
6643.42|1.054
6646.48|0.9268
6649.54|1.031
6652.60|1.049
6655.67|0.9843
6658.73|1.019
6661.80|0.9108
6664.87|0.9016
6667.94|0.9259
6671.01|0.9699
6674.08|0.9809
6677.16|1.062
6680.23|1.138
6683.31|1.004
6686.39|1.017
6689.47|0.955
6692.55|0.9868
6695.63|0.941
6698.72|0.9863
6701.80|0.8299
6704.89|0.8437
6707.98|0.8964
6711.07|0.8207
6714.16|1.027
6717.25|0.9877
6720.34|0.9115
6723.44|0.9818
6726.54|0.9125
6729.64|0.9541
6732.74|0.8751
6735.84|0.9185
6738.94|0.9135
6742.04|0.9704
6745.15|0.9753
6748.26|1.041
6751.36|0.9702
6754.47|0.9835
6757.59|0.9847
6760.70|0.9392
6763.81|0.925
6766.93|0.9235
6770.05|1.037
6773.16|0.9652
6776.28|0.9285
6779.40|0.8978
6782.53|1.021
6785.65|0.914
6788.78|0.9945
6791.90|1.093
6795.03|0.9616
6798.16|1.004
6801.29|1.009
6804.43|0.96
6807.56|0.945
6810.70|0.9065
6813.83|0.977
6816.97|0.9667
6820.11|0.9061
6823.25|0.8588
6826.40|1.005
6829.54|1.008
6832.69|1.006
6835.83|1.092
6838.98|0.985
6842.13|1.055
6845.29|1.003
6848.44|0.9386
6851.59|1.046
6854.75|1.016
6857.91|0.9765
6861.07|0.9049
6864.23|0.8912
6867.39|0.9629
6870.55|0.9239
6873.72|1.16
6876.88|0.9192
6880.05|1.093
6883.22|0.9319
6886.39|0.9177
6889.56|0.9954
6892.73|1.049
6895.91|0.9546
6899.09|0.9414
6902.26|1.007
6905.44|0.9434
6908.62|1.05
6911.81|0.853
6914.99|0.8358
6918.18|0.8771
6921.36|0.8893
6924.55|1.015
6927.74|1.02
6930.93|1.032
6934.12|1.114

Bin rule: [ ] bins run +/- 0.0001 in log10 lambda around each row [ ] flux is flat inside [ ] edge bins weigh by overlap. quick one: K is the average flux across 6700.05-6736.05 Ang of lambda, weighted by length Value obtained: 0.914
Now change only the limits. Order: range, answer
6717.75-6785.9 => 0.953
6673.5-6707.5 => 0.974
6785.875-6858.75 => 0.986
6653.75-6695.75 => 0.988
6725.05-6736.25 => 0.915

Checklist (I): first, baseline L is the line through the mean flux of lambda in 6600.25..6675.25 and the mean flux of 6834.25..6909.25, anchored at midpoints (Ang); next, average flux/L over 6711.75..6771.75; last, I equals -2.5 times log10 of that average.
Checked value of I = 0.04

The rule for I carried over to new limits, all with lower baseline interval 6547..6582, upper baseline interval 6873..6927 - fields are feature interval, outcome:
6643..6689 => -0.03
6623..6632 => -0.07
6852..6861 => -0.02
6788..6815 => -0.02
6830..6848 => -0.06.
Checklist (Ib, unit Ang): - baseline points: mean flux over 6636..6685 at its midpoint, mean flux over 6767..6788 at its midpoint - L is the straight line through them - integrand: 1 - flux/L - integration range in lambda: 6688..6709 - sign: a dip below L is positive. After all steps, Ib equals 1.4 Ang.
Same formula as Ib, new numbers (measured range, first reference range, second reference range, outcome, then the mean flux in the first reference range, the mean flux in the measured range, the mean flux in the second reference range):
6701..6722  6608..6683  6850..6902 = 1.92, 1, 0.905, 0.981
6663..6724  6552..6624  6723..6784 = 0.60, 0.988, 0.958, 0.955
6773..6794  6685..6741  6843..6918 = -0.59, 0.931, 0.974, 0.969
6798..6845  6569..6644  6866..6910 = 0.67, 1.01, 0.979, 0.989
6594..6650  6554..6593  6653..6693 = -1.53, 0.982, 1.01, 0.991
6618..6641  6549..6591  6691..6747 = -1.53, 0.974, 1.02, 0.93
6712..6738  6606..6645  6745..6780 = 0.95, 1.01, 0.942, 0.966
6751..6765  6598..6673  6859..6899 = 0.35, 0.997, 0.96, 0.974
